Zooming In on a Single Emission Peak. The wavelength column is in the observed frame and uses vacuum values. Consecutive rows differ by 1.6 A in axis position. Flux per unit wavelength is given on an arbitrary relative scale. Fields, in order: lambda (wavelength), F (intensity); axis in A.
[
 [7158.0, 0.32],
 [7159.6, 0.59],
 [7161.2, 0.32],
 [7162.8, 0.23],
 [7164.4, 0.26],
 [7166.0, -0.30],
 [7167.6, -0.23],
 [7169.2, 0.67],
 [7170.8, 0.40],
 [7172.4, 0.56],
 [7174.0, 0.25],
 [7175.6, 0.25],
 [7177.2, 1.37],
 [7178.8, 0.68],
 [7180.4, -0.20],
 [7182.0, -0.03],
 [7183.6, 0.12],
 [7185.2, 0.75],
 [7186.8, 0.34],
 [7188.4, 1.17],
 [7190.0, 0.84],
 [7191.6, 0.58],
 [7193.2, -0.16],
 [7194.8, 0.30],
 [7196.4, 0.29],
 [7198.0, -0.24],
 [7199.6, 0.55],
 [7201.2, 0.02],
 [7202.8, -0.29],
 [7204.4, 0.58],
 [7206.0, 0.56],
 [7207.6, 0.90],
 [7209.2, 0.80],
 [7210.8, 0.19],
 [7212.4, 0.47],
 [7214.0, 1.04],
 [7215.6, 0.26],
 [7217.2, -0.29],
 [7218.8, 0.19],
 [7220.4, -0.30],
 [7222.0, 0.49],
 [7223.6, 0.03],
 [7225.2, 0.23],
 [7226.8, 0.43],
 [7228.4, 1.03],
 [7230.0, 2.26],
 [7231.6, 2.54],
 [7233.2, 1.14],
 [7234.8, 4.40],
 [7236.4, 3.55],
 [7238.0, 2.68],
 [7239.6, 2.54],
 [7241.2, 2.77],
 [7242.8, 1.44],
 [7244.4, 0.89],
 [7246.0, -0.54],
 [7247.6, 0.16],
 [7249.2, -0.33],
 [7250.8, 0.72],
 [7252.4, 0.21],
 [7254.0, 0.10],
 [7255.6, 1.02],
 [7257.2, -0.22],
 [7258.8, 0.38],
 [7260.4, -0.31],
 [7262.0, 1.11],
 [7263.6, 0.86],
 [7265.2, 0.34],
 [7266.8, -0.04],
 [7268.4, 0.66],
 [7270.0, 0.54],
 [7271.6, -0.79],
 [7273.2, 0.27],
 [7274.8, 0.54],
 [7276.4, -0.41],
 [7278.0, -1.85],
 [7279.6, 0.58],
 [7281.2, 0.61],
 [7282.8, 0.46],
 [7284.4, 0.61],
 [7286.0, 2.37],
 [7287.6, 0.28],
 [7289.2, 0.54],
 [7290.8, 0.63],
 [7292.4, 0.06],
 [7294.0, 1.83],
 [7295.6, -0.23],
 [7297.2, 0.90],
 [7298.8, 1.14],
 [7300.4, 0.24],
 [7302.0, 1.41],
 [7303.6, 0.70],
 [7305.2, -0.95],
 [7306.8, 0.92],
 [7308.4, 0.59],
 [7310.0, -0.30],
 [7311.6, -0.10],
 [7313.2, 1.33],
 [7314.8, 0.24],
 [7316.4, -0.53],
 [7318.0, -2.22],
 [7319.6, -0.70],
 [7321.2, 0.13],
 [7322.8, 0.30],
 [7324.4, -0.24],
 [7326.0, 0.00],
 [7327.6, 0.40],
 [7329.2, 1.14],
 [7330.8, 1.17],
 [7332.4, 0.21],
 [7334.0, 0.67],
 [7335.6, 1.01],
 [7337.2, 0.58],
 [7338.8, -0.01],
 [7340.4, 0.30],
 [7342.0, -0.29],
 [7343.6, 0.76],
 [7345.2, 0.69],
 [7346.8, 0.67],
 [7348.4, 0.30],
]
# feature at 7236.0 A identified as [O II] 3727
